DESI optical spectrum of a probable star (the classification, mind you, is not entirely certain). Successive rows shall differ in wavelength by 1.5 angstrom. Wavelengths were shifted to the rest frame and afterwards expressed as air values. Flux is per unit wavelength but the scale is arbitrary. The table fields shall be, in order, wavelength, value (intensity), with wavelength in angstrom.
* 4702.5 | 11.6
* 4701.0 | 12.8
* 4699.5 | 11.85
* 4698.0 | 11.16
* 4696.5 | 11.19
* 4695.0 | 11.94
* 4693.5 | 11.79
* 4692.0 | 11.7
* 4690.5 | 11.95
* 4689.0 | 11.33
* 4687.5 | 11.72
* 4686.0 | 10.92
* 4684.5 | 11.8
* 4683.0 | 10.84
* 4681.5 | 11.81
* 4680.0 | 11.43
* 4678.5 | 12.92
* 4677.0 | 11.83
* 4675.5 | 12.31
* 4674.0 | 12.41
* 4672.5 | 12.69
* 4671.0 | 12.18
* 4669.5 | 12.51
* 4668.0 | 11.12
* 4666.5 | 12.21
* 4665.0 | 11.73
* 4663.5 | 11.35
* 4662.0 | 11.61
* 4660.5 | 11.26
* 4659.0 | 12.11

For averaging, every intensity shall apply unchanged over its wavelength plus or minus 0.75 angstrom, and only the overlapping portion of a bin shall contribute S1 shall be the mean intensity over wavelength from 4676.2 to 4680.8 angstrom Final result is 12.1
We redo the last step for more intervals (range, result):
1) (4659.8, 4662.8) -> 11.4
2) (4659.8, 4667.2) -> 11.6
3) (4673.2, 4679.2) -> 12.4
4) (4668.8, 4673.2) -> 12.5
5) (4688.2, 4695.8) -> 11.7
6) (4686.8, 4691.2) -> 11.7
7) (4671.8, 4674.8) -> 12.5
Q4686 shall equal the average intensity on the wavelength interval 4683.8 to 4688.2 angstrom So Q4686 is 11.5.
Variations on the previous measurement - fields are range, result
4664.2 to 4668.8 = 11.7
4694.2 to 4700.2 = 11.5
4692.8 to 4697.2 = 11.6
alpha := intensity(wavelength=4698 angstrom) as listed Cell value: 11.16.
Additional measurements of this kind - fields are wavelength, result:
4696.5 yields 11.19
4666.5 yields 12.21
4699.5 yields 11.85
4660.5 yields 11.26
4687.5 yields 11.72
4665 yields 11.73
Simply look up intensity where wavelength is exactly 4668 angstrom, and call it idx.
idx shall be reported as 11.12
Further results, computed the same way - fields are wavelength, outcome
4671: 12.18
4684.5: 11.8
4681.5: 11.81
